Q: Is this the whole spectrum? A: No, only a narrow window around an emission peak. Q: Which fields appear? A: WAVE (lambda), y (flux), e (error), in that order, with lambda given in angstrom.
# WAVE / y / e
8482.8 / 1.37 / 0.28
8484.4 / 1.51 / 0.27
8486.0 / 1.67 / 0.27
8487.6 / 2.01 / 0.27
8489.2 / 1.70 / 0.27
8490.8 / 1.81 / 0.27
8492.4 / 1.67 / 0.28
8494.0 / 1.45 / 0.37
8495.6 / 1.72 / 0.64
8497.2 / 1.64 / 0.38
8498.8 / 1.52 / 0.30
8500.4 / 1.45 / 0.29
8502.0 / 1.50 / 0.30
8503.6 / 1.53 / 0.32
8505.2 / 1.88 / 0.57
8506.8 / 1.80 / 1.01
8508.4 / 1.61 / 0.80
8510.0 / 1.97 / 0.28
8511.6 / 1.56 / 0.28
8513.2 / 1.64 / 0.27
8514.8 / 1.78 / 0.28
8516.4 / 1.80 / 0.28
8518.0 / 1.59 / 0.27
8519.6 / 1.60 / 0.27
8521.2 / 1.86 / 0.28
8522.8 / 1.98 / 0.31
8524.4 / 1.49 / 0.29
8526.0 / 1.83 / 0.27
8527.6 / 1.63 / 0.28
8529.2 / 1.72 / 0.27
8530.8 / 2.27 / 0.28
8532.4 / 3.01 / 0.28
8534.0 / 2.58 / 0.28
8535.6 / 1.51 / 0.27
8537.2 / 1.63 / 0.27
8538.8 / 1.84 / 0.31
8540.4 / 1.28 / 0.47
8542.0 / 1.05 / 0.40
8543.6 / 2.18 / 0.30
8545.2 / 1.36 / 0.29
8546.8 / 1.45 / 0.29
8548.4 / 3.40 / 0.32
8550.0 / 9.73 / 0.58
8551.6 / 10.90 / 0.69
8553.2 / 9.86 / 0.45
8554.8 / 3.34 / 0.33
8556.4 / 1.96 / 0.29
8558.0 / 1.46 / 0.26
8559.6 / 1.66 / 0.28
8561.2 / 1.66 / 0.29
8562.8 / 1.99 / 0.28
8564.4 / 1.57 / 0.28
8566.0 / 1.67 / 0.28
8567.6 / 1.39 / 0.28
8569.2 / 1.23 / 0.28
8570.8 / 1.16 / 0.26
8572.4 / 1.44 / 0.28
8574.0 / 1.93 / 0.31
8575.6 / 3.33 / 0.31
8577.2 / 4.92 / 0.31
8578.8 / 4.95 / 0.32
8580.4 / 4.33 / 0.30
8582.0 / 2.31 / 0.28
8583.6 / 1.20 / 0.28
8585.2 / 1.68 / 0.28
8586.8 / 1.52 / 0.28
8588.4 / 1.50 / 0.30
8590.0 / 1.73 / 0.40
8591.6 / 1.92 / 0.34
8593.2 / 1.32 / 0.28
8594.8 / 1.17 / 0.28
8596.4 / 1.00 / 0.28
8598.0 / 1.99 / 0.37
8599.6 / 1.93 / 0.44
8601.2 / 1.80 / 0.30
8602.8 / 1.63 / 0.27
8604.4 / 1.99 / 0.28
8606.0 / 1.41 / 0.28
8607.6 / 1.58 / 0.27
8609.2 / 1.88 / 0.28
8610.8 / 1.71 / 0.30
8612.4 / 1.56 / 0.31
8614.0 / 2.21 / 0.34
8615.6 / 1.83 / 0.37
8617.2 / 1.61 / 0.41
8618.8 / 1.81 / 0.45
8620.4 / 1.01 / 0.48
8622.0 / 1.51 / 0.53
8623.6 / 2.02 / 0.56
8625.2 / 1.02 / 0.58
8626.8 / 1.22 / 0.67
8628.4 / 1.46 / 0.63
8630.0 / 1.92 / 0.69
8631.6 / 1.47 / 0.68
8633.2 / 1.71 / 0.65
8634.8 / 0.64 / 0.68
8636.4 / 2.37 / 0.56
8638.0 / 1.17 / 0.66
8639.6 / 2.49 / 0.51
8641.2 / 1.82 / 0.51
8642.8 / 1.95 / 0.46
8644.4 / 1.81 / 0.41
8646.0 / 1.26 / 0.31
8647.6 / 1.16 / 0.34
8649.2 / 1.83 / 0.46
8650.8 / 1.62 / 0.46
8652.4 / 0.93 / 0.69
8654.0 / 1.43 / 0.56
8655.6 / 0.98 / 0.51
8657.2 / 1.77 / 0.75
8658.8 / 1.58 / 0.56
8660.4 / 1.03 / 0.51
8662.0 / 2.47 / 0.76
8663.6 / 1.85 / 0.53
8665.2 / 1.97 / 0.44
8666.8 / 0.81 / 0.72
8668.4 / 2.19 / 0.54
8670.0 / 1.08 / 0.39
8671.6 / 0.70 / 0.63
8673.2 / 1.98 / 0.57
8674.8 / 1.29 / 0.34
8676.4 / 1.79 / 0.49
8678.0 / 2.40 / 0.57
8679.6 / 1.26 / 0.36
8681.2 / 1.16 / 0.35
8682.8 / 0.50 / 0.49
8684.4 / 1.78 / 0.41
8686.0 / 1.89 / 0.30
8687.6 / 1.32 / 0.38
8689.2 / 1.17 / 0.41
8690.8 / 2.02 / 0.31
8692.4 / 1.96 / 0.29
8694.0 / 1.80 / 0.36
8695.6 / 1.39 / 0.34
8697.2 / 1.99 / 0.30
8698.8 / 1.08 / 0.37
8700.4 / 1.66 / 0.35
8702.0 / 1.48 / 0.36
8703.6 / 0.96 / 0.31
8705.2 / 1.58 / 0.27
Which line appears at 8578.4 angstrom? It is [N II]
